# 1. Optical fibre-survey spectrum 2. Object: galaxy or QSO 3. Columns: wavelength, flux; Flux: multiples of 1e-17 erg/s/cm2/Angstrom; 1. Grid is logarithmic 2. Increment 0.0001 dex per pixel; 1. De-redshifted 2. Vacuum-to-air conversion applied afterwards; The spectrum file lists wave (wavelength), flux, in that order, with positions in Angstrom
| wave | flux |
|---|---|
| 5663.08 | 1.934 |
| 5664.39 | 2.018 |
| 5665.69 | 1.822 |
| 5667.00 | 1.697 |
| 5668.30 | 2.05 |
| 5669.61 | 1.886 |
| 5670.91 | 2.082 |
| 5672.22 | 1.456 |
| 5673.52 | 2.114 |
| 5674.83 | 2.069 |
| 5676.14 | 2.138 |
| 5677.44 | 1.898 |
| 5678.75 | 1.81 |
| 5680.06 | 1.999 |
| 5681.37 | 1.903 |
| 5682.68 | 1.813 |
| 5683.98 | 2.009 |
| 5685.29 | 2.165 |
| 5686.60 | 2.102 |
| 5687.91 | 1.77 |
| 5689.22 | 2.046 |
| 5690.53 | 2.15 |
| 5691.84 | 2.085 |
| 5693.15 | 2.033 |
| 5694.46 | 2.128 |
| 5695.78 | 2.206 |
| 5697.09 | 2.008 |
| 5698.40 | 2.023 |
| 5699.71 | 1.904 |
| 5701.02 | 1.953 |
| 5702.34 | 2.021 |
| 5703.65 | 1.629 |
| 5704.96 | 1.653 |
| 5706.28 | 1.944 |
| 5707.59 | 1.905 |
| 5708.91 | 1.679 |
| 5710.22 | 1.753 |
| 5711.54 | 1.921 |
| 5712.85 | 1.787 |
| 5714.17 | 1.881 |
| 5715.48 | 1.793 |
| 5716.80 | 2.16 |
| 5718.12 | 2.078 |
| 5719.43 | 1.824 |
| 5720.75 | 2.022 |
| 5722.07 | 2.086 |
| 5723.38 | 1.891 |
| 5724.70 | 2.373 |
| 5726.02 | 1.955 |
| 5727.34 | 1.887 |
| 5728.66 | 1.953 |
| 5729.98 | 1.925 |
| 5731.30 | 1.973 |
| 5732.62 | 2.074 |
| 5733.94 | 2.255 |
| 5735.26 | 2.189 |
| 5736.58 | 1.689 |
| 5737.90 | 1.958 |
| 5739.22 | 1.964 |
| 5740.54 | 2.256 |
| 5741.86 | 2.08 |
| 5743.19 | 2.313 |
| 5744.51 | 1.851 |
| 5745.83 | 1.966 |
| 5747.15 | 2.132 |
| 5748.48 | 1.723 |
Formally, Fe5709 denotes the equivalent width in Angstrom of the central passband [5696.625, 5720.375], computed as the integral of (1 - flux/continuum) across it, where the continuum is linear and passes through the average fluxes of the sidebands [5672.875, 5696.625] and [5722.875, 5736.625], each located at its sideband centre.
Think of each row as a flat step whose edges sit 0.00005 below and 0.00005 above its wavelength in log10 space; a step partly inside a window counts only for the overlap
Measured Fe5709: 1.7 Angstrom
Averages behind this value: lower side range 2.02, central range 1.88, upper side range 2.03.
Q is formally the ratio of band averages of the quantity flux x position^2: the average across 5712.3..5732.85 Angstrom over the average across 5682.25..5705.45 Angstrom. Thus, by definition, 1.0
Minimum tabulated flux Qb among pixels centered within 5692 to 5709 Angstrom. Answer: 1.629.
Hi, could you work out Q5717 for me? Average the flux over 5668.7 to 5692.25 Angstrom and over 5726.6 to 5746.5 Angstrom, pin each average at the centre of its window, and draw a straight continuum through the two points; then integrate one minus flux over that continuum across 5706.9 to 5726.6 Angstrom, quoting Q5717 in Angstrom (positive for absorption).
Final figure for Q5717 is 0.6 Angstrom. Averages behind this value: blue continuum 1.97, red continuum 2.02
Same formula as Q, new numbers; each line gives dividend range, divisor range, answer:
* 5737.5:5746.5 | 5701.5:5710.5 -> 1.16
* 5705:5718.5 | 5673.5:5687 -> 0.95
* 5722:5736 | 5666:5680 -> 1.09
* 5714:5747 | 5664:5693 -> 1.05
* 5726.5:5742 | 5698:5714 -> 1.10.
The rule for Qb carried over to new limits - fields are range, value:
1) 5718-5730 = 1.824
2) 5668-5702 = 1.456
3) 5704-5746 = 1.653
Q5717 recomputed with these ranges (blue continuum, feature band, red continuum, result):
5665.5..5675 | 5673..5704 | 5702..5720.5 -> -2.1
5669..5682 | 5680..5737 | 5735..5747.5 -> 0.5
